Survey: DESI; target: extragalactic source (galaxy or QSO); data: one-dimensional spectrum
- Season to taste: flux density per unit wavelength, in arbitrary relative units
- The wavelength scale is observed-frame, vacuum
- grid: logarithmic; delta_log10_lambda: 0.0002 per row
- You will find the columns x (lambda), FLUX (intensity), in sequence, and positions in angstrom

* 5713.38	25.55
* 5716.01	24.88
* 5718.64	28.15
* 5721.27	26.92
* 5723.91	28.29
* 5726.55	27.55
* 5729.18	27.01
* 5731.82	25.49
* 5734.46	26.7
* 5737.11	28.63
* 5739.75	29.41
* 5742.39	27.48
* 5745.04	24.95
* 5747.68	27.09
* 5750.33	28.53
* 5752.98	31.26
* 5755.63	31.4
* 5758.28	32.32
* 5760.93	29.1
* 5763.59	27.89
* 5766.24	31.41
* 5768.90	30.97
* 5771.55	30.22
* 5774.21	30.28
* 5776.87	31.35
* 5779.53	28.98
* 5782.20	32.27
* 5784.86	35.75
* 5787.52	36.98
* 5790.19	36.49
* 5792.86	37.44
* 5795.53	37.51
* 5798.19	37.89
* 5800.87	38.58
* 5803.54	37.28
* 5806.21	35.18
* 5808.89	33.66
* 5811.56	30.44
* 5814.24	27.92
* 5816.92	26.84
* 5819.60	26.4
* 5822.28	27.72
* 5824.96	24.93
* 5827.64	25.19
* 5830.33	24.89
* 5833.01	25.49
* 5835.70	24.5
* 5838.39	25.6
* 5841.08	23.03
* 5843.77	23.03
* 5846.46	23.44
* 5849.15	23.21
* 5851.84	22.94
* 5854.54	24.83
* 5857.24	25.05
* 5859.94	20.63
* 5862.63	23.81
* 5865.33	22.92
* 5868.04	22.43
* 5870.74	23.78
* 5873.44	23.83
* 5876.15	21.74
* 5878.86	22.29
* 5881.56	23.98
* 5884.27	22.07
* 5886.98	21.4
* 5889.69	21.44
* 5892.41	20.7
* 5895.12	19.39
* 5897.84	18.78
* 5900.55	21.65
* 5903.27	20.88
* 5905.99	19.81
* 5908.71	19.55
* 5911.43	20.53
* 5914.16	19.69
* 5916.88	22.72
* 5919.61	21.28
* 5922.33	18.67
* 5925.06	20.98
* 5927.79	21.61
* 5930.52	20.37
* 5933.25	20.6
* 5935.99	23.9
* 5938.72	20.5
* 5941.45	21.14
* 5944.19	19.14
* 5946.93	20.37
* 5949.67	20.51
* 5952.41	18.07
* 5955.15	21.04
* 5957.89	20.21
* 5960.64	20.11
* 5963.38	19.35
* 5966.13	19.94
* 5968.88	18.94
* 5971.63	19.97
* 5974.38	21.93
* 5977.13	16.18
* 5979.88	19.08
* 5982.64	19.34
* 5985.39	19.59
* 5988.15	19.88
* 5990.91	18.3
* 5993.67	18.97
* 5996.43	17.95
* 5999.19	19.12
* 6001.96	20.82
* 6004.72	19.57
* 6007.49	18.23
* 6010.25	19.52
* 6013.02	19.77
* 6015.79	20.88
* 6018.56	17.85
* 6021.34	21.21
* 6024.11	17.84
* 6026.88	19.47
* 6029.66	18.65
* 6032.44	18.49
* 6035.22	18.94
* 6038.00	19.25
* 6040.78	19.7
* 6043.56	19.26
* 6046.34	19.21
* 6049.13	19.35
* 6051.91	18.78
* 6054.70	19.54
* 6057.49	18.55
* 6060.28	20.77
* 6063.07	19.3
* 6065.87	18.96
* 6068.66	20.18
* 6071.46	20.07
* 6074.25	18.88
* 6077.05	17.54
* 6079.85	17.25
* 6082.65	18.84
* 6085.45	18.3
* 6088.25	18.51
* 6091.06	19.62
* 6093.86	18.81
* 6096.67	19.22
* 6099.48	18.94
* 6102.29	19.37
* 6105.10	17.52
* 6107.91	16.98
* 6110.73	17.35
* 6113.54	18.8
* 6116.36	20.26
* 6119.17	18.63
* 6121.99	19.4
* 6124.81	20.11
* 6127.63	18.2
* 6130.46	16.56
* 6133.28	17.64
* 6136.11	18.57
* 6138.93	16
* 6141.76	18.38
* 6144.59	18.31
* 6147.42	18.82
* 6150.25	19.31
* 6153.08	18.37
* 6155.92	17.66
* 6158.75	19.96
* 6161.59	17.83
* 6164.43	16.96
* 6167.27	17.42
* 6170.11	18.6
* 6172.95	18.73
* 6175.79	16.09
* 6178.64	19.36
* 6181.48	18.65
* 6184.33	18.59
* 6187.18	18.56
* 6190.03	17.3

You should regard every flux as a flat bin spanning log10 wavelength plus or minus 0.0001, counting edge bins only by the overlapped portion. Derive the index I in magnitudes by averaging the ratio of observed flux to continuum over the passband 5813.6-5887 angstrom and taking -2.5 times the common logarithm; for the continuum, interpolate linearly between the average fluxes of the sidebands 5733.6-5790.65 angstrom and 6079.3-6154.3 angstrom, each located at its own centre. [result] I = 0.14 mag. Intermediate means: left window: 30.4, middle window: 24.1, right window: 18.5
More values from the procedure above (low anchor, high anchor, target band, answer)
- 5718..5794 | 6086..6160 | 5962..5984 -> 0.20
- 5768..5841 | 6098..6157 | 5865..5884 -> 0.23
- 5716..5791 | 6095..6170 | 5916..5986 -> 0.18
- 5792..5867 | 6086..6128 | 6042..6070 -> 0.06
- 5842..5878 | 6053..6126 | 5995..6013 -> 0.07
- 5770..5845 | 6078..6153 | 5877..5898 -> 0.27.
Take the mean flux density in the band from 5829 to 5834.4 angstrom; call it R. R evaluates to 25.2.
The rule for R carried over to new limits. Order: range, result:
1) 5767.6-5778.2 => 30.7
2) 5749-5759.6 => 30.9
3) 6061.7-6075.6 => 19.5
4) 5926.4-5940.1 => 21.4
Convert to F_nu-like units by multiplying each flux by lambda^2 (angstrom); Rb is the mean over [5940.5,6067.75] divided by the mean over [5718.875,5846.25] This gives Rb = 0.7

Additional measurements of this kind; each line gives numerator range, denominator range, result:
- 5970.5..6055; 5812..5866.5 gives 0.83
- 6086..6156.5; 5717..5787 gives 0.71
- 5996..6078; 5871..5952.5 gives 0.96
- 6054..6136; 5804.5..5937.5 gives 0.86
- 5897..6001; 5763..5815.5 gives 0.63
